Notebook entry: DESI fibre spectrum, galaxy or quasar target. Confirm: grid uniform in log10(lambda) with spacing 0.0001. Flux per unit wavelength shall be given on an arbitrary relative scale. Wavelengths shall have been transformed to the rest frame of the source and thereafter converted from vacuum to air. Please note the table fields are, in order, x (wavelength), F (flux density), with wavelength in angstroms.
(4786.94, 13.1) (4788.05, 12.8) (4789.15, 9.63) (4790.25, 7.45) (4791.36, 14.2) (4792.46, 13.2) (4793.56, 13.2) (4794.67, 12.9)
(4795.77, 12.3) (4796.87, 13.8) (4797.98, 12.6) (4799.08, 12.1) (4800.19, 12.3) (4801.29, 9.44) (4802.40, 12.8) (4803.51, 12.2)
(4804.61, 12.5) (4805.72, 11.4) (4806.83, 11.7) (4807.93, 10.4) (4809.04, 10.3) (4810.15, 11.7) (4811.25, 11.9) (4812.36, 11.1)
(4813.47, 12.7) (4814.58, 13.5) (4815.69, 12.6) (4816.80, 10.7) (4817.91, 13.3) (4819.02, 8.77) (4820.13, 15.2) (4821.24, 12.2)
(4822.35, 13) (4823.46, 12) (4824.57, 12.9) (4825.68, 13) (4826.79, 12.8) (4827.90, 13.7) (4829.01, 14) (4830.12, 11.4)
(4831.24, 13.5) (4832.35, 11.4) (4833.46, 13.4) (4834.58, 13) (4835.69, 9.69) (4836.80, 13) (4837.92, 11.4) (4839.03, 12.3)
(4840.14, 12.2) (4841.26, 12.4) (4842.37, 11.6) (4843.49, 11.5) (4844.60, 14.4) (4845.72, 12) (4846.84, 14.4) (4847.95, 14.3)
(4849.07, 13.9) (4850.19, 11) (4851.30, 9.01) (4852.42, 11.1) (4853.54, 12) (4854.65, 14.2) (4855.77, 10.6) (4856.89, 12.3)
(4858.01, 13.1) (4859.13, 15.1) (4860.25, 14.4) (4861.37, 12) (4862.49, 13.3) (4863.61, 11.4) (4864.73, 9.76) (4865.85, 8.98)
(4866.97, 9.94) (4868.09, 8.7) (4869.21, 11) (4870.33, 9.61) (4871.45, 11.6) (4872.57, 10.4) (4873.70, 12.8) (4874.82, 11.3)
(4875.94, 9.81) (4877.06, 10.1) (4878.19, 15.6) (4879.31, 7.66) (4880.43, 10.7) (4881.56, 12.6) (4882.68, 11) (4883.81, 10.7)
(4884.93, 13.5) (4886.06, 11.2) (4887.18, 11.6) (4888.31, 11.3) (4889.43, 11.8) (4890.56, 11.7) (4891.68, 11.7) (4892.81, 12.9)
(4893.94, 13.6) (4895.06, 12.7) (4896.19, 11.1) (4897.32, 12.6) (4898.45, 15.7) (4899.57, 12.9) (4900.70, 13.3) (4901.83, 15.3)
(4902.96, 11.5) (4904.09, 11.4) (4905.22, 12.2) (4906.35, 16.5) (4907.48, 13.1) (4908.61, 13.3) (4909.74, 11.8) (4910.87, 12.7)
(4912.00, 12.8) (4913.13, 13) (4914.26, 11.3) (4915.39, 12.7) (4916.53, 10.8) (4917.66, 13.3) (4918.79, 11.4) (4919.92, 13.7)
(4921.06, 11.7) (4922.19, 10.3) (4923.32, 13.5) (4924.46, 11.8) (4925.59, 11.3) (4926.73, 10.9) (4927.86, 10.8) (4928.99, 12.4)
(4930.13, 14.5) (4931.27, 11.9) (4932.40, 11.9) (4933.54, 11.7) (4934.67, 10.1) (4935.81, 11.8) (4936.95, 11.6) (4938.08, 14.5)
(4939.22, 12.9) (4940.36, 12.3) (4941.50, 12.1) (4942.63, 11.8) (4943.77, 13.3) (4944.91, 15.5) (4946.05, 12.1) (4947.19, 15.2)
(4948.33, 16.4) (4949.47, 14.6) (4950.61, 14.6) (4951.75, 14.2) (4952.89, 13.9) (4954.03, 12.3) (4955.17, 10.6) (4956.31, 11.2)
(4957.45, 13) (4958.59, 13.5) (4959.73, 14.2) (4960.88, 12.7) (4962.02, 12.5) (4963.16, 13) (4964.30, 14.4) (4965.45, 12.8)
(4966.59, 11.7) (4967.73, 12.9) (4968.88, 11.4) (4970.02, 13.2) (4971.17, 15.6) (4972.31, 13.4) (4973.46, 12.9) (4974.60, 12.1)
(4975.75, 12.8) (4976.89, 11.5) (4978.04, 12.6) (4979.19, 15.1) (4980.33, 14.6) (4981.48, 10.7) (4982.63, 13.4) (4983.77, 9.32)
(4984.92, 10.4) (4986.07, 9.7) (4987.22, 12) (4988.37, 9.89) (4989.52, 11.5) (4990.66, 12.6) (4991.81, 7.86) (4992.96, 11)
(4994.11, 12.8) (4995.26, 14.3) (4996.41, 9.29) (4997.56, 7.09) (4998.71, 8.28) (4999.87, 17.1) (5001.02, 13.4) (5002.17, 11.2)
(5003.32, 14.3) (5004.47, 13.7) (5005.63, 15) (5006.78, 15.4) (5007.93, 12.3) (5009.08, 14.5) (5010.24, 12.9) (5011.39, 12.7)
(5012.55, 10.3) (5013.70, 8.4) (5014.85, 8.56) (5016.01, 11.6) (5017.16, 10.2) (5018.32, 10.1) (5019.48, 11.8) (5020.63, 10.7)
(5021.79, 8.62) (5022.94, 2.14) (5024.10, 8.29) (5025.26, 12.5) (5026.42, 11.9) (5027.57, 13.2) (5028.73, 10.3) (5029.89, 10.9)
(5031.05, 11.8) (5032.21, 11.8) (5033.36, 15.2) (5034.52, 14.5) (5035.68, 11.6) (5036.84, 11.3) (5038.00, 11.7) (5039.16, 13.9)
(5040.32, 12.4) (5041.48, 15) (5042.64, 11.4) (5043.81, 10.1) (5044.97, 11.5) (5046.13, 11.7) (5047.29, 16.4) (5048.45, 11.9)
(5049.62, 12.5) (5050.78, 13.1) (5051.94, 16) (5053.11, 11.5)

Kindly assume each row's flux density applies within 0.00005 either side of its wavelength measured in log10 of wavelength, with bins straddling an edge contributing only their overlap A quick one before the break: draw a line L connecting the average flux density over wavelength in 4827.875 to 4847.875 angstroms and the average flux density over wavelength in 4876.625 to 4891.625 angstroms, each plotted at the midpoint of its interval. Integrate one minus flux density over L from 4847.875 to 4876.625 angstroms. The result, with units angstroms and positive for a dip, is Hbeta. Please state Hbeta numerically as 1.1 angstroms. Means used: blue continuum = 12.5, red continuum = 11.5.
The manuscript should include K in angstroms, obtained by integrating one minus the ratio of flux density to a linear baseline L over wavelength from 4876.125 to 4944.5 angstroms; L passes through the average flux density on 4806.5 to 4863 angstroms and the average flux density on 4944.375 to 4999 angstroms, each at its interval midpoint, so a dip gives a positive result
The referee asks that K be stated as 0.9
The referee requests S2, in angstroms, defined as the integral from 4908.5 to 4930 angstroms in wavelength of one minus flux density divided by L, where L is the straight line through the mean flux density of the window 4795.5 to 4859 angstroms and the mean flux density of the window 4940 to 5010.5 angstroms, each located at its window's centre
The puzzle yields 0.7 angstroms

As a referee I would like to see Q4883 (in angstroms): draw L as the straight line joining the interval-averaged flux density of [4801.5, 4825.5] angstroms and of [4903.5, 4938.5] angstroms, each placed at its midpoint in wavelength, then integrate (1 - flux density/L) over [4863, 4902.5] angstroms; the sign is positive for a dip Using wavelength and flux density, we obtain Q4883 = 1.82 angstroms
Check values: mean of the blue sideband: 12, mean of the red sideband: 12.3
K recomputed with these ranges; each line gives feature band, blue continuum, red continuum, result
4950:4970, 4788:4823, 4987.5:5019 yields -1.9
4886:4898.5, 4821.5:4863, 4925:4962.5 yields 0.4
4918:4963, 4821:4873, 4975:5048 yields -3.0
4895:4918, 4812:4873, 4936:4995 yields -0.8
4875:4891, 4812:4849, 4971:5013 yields 1.4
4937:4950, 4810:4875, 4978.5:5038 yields -2.0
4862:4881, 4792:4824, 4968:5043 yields 2.0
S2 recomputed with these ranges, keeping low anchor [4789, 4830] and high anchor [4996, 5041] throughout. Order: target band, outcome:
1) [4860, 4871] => 1.1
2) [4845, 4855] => -0.3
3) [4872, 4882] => 0.6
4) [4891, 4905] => -1.1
